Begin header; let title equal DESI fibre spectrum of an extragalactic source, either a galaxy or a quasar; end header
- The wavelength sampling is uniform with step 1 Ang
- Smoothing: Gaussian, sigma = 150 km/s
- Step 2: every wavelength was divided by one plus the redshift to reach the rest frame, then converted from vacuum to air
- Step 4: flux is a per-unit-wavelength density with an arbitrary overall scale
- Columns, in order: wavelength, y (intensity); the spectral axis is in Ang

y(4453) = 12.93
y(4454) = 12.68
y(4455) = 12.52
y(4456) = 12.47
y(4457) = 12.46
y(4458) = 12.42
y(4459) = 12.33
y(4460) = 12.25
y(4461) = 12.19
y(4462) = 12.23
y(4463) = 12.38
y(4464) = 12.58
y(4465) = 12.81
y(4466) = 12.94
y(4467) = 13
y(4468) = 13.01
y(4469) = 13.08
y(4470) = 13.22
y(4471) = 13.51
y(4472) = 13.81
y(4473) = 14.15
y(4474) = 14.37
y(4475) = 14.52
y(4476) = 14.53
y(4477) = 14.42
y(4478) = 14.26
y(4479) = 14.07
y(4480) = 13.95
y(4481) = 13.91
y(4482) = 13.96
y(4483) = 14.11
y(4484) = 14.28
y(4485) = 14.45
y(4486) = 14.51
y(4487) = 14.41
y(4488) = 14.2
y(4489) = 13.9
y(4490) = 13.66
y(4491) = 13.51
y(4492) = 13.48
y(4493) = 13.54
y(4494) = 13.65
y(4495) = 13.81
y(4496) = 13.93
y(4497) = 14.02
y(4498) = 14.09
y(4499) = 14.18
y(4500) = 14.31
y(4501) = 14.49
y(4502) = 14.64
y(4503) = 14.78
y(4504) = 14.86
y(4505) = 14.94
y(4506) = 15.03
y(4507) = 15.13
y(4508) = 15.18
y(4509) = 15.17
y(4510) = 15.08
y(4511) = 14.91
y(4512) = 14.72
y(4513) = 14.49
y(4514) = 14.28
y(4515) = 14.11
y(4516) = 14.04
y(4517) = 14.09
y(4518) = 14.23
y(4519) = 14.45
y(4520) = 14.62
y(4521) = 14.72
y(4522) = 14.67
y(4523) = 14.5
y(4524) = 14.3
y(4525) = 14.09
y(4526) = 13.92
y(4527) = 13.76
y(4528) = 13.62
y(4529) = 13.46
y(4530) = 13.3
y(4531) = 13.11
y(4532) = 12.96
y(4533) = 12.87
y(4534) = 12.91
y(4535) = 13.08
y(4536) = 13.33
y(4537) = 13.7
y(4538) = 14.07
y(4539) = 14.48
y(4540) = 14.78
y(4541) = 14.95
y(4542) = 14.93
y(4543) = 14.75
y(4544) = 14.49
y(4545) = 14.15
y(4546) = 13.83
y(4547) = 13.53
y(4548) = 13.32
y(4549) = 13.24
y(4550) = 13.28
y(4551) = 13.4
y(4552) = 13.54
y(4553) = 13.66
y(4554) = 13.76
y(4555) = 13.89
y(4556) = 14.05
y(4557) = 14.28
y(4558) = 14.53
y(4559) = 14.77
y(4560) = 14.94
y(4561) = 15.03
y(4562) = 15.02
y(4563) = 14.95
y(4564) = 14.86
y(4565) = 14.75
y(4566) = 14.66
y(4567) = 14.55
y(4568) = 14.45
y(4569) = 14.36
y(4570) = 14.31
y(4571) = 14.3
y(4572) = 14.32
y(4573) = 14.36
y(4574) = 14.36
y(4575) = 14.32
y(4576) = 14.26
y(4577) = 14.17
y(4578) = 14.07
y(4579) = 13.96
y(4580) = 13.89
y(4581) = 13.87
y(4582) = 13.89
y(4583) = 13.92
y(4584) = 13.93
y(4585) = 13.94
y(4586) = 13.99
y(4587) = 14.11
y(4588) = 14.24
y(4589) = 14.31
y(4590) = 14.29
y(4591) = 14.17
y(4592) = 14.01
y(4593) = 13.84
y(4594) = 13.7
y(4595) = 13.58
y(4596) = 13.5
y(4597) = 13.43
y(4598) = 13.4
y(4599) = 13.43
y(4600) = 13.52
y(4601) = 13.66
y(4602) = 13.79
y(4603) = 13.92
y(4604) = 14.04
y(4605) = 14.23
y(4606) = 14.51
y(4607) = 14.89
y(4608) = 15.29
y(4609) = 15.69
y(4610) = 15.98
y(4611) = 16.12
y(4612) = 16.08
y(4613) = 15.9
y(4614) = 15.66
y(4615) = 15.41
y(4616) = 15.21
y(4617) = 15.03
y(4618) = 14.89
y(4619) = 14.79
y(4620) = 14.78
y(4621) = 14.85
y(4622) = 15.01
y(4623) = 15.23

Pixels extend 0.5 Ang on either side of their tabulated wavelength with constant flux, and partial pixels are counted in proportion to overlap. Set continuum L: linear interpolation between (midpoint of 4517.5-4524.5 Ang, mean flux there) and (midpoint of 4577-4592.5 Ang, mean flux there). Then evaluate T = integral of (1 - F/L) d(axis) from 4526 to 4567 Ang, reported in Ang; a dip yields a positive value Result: 0.9 Ang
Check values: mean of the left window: 14.5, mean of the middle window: 14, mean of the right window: 14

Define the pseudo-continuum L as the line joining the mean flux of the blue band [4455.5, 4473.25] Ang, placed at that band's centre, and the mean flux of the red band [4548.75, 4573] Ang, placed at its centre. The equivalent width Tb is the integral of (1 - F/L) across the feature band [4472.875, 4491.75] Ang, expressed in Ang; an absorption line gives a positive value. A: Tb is -1.6 Ang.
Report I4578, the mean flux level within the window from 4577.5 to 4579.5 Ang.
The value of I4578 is 14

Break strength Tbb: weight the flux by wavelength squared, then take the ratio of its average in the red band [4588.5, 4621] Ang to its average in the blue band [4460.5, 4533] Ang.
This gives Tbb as 1.09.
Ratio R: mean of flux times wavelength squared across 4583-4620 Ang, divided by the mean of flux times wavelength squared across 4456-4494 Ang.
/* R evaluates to 1.13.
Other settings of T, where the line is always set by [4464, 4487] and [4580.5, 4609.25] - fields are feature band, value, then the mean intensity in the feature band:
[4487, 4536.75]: -0.82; 14.1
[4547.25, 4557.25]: 0.24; 13.6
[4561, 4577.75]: -0.63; 14.5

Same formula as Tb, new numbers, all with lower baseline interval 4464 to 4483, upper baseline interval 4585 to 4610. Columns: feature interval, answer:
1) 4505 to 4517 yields -0.8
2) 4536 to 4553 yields -0.1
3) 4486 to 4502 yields -0.2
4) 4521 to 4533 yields 0.1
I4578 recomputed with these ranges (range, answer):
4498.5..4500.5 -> 14.2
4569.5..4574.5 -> 14.3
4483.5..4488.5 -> 14.4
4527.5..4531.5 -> 13.4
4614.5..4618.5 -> 15.1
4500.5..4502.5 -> 14.6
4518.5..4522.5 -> 14.6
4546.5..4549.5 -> 13.4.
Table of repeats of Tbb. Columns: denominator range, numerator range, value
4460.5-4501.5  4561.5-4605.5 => 1.07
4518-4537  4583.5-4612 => 1.07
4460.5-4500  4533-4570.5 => 1.07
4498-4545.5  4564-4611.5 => 1.03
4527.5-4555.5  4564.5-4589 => 1.05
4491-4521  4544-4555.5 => 0.96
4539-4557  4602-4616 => 1.11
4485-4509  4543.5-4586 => 1.02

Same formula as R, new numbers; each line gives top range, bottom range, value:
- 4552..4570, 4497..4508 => 1.01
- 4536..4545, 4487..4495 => 1.07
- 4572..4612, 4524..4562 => 1.04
